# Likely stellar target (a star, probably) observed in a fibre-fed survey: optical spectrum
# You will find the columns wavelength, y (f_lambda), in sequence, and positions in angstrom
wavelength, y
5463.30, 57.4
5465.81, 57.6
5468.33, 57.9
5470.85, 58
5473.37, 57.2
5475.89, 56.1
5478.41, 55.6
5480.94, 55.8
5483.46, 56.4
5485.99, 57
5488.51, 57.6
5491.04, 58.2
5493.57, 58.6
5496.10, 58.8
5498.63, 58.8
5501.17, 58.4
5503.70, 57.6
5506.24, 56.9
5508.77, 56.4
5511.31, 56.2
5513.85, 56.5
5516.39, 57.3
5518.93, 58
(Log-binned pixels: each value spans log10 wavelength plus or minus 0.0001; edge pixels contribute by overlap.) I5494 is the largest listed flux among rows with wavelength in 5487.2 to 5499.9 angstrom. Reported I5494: 58.8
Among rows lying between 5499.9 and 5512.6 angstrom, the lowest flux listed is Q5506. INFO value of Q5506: 56.2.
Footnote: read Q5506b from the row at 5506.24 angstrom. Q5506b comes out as 56.9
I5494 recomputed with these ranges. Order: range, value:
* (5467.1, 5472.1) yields 58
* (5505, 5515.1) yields 56.9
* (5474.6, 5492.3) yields 58.2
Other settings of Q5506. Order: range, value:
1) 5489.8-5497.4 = 58.2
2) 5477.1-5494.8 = 55.6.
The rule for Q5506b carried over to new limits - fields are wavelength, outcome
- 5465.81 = 57.6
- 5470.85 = 58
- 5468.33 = 57.9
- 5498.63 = 58.8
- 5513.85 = 56.5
